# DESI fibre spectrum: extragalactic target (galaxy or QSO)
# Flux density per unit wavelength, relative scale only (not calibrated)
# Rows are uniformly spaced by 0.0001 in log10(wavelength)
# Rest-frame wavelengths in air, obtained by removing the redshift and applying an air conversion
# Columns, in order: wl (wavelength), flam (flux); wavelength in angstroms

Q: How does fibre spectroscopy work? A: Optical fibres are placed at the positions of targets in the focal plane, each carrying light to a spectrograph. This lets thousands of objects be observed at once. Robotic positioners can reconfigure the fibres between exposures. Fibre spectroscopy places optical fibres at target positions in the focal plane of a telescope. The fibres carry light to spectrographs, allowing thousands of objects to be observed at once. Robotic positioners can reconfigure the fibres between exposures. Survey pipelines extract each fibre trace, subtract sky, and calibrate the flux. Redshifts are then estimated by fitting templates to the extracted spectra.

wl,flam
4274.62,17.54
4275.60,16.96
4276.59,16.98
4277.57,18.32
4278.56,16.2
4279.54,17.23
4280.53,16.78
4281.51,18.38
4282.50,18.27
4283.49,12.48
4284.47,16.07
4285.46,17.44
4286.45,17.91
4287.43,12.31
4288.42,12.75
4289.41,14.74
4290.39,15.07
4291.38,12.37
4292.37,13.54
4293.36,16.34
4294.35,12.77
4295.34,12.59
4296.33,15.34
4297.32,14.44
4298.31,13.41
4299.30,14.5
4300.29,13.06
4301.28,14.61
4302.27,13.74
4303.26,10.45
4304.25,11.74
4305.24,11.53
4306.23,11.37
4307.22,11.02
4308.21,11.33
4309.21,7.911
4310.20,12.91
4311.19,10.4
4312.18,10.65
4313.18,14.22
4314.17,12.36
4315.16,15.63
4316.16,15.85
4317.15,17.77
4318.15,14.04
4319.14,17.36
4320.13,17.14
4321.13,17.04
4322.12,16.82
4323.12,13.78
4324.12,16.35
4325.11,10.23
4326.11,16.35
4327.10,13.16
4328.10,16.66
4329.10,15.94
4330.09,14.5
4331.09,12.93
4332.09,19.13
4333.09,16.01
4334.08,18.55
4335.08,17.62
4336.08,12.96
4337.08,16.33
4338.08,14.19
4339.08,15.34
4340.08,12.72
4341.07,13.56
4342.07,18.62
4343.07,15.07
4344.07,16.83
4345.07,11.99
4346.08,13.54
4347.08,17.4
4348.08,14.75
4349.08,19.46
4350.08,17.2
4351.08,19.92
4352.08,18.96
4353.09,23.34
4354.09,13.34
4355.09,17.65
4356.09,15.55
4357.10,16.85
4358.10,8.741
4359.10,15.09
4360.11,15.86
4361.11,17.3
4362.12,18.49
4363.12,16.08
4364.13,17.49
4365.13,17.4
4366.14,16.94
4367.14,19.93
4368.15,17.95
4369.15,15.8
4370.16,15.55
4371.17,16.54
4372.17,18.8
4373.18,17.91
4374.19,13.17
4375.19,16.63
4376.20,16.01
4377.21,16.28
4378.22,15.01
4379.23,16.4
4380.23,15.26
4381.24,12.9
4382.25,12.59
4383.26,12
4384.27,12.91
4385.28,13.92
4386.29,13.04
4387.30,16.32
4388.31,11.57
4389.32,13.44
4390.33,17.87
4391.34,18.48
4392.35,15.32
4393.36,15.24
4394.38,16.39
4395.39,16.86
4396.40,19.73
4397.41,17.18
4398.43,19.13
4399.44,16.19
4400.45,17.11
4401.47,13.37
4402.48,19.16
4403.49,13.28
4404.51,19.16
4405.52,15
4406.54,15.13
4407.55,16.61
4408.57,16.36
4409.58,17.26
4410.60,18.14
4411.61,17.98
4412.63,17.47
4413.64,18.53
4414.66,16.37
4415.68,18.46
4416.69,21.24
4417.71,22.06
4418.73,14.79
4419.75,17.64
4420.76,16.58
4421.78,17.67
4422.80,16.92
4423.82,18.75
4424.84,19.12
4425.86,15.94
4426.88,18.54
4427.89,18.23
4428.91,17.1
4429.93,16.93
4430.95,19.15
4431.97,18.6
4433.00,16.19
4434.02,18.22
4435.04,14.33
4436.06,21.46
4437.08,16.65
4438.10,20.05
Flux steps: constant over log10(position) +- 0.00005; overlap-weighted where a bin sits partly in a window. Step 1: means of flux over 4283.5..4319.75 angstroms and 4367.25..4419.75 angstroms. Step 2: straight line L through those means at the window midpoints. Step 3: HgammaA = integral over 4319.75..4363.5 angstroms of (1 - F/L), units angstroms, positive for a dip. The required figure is -3.3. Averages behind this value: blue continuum 13.6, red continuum 16.3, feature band 15.9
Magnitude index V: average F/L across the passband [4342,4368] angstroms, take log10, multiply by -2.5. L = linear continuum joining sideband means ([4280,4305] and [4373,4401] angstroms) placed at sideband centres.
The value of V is -0.10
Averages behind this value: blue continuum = 14.4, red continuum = 15.5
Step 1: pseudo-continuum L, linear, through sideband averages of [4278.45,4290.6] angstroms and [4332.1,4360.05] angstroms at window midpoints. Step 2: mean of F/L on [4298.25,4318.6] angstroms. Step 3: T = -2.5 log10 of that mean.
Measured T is 0.239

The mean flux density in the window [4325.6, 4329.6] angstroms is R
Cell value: 15.5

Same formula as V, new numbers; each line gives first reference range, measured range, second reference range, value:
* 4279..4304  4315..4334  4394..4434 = -0.020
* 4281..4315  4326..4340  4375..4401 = -0.095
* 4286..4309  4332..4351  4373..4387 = -0.142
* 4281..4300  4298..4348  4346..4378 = 0.098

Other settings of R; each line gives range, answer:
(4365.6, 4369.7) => 17.6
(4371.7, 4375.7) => 16.6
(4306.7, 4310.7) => 10.8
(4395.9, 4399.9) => 18.1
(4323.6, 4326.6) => 14.3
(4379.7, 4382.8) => 13.6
